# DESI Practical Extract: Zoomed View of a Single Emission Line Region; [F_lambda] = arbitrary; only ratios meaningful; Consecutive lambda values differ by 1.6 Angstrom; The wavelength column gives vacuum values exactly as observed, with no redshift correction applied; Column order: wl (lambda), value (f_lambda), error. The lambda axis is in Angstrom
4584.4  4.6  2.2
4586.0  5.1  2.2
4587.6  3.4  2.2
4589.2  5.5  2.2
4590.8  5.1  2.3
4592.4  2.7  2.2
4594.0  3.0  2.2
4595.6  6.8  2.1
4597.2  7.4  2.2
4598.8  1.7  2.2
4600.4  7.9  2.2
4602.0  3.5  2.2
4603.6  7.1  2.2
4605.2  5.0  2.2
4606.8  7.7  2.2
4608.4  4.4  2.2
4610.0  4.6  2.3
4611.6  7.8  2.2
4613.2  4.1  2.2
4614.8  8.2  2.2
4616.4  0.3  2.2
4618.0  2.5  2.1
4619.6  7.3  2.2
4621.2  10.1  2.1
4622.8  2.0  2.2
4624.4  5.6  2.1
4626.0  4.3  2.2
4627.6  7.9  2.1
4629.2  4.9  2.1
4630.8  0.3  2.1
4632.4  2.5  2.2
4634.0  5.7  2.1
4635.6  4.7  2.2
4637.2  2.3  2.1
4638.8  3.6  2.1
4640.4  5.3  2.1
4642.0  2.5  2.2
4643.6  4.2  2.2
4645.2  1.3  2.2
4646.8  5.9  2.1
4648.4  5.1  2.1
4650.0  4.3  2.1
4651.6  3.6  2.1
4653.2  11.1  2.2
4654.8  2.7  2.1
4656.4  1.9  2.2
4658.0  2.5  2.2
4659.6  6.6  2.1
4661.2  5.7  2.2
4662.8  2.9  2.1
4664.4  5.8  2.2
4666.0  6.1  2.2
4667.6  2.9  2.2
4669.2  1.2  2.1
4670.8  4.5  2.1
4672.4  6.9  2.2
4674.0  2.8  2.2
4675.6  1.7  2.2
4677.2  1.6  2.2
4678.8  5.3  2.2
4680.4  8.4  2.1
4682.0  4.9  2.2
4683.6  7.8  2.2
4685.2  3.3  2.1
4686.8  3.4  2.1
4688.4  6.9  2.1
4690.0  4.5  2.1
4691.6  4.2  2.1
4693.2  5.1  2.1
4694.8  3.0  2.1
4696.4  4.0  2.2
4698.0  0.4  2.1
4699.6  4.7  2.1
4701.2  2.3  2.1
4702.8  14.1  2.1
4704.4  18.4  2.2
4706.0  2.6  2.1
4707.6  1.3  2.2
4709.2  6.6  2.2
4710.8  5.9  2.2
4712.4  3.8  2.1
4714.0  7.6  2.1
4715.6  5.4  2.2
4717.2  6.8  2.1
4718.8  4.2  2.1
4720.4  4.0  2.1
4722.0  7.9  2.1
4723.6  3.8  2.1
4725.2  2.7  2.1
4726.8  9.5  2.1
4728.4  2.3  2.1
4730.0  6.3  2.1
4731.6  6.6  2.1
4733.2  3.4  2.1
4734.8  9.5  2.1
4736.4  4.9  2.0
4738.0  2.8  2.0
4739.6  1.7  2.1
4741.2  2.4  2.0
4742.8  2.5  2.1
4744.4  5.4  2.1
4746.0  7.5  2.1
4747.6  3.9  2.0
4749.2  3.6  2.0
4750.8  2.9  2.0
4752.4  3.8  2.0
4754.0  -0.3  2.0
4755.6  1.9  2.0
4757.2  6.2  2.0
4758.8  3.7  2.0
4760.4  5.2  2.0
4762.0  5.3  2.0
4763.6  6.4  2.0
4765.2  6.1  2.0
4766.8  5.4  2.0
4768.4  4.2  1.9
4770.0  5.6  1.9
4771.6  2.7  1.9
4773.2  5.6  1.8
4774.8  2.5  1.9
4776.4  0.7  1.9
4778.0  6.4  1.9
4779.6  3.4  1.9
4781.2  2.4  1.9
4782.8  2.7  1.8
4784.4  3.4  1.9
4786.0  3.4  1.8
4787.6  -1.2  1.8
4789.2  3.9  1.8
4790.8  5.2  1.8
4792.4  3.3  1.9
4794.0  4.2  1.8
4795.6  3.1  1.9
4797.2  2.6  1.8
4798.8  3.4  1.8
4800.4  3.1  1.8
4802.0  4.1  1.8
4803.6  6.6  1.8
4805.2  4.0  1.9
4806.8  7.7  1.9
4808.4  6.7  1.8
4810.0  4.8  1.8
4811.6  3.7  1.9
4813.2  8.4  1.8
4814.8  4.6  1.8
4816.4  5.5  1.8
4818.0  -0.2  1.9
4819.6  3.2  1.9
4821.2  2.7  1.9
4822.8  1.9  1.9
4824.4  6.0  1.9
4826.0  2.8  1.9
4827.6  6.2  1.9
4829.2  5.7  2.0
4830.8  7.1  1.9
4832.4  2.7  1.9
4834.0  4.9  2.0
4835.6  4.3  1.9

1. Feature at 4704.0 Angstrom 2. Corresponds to H-gamma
